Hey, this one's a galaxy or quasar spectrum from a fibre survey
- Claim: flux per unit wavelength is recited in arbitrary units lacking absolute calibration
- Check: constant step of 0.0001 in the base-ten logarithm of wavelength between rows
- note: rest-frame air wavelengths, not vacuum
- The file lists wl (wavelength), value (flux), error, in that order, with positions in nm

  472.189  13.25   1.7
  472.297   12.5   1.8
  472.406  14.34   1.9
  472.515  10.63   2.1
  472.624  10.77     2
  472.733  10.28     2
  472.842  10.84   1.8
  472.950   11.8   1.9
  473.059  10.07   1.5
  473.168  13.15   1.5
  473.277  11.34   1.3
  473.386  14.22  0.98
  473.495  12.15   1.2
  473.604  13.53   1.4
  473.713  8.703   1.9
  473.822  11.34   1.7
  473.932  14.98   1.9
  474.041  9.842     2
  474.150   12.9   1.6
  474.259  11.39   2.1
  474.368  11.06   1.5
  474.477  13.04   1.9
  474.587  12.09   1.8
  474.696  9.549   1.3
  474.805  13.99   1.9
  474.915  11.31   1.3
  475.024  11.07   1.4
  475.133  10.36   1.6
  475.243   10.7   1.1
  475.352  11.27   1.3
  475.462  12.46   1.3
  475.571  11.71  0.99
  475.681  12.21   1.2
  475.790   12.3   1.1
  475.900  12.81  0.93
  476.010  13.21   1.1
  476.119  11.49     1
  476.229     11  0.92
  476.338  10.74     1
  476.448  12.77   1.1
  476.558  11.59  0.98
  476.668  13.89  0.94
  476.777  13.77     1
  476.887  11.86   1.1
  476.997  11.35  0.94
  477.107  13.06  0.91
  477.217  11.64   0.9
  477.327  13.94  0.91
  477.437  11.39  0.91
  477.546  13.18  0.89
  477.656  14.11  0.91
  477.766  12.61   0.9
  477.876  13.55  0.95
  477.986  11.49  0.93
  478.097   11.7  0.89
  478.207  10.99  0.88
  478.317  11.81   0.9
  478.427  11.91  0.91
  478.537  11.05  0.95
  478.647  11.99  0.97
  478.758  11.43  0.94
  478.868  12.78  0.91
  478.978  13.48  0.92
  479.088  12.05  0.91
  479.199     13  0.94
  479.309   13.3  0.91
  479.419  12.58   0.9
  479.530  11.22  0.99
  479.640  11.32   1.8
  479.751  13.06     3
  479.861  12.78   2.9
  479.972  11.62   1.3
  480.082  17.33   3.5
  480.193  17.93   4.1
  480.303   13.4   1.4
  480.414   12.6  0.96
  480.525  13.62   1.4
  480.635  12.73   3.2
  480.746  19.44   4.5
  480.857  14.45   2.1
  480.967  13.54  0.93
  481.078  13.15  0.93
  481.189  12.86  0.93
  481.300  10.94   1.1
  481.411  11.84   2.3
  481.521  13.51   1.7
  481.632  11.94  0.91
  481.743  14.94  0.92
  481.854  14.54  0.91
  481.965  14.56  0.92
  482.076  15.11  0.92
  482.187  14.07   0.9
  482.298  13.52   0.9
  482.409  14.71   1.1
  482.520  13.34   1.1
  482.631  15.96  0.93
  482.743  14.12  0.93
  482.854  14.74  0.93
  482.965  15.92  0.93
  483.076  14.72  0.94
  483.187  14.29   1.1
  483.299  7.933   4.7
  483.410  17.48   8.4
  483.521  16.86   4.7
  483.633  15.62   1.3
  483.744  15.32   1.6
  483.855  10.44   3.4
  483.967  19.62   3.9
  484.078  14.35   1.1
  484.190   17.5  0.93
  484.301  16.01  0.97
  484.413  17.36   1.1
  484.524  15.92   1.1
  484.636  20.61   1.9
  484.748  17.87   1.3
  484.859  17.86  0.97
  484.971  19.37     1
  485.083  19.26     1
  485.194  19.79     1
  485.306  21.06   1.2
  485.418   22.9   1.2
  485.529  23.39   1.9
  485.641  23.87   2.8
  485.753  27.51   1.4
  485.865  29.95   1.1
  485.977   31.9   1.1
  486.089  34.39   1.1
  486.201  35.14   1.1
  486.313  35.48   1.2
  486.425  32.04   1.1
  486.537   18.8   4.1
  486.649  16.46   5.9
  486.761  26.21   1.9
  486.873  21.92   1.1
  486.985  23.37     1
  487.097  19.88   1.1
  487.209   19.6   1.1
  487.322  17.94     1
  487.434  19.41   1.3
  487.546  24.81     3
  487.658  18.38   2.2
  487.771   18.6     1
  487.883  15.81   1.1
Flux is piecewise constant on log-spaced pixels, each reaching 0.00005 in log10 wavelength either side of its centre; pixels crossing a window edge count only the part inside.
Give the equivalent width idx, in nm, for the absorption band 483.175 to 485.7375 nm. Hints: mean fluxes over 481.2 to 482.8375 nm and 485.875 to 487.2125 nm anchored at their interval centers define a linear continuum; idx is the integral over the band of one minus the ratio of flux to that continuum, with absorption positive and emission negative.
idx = 0.38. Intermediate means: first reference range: 13.8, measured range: 17.8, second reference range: 26.7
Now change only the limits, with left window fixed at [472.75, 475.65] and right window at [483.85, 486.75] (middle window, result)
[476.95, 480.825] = 0.800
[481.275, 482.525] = 0.362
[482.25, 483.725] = 0.415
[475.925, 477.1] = 0.147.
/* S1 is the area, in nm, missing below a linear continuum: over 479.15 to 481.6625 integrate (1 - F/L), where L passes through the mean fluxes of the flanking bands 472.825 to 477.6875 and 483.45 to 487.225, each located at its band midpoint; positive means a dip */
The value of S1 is 0.52 nm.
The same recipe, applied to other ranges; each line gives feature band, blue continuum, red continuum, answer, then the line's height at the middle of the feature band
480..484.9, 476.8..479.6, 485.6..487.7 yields 0.99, 18.8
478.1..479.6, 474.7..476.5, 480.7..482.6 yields 0.10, 12.9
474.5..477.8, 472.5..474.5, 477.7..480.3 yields 0.01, 12.2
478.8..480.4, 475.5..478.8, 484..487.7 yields 0.20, 15.1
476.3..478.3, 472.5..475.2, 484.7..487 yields 0.38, 15.4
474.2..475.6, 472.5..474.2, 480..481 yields 0.10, 12.4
